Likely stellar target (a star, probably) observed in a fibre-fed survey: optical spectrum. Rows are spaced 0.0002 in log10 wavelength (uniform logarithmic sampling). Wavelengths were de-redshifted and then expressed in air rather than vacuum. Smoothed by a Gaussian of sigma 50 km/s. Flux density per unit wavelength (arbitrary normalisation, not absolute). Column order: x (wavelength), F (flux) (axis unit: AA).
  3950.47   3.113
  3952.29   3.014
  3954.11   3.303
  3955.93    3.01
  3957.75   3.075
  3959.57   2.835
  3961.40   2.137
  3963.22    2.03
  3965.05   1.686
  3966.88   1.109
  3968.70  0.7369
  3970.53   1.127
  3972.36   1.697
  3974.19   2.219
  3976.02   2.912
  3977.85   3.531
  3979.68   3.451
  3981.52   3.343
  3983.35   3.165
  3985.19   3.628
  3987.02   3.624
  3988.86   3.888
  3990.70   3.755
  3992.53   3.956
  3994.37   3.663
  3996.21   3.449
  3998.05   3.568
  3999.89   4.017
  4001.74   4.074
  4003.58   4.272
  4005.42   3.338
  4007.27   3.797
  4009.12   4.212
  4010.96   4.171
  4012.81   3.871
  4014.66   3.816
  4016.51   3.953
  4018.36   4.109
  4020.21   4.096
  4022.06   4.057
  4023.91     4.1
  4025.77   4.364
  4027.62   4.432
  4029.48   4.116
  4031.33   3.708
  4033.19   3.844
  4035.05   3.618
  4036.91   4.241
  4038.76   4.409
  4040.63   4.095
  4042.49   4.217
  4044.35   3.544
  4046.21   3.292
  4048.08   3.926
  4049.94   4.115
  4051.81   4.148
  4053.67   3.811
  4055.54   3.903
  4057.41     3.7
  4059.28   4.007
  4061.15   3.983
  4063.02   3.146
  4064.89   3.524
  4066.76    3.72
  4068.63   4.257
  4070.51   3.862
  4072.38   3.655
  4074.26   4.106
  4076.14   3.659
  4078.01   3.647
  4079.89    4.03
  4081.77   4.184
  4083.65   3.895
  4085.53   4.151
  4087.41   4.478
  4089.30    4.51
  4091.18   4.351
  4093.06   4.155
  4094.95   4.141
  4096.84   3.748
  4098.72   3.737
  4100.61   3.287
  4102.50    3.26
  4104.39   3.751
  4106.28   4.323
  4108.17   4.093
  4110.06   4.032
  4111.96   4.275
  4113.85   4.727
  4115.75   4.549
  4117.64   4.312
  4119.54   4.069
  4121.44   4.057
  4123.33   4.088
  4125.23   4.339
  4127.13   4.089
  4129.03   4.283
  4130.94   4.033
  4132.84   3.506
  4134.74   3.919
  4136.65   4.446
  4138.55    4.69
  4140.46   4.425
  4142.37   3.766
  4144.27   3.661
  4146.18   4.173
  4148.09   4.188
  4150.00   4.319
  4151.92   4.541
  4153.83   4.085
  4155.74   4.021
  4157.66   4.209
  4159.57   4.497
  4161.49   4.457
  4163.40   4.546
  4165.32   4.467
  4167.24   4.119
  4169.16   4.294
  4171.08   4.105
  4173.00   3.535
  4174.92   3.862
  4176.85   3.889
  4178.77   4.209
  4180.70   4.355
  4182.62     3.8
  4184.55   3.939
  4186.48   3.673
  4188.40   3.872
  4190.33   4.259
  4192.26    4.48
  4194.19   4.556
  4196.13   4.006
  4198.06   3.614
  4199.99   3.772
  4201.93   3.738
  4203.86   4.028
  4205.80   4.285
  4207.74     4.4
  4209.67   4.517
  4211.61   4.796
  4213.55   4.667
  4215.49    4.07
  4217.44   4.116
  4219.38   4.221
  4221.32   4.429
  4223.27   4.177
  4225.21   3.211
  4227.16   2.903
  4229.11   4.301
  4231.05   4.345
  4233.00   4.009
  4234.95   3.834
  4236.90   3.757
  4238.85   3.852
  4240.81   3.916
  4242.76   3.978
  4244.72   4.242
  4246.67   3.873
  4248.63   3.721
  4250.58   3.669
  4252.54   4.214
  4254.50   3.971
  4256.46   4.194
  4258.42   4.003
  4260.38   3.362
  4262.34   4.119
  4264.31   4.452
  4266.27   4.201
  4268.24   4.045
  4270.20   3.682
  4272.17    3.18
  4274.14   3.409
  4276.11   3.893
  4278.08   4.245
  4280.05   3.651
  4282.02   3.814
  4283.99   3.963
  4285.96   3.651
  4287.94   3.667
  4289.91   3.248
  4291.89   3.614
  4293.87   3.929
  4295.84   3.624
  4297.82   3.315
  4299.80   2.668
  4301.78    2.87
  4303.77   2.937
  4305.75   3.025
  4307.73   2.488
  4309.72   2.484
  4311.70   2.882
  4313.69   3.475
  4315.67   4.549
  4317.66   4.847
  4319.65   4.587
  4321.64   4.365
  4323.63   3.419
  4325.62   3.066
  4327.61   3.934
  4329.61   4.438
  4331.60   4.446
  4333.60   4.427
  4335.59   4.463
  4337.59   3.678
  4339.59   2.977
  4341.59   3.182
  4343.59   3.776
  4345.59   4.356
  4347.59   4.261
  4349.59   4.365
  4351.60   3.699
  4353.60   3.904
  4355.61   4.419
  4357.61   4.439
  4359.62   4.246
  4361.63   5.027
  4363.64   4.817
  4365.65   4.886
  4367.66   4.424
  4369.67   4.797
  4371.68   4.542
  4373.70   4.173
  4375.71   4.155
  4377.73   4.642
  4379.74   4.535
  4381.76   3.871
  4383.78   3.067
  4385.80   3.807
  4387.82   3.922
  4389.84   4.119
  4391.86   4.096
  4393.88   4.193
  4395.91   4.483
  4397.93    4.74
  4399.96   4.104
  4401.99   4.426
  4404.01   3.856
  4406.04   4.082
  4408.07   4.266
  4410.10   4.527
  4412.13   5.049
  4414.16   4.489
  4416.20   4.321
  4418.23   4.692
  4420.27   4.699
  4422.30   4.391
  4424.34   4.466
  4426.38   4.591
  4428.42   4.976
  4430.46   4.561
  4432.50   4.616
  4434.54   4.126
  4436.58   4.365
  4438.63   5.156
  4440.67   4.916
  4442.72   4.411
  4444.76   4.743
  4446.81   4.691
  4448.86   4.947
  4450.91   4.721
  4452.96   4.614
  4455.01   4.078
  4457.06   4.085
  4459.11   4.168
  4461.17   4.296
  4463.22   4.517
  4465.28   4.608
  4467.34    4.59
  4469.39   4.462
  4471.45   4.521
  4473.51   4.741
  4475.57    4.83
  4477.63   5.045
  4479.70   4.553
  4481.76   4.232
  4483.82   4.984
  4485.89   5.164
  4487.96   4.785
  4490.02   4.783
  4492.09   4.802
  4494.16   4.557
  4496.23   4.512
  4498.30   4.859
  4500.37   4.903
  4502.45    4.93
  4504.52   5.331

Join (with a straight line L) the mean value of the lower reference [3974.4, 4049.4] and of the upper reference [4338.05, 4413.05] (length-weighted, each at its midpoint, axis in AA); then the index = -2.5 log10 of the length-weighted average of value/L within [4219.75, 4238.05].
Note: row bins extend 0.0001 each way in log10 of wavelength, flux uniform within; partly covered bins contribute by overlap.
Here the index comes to 0.045 mag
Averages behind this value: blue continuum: 3.83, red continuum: 4.22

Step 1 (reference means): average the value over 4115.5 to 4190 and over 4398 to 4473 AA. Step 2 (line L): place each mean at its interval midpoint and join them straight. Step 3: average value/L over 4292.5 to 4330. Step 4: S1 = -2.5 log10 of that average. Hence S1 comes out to 0.23 mag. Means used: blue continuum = 4.14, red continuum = 4.51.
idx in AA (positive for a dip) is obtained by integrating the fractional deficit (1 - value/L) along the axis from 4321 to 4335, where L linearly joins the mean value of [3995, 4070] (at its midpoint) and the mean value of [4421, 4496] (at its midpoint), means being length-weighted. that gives 1.2 AA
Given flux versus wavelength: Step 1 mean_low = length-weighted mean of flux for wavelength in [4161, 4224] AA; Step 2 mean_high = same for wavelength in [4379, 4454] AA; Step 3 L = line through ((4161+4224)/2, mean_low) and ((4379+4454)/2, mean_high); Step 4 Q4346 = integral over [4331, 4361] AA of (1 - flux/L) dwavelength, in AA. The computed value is 2.0 AA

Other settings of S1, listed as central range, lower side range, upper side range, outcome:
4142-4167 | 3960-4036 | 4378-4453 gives -0.125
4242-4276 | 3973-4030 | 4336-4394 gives 0.038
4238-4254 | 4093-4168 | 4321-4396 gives 0.055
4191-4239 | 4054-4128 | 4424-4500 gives 0.031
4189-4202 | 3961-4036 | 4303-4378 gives -0.090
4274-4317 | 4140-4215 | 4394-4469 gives 0.247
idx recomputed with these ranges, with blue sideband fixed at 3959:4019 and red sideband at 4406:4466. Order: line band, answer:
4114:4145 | -4.7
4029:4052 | -4.1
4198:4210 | -0.7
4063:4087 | -3.0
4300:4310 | 3.3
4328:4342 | 0.9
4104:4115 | -2.1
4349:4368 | -0.5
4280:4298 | 1.9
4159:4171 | -2.1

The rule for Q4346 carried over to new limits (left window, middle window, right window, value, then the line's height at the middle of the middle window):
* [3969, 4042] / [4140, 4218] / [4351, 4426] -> -3.57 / 3.97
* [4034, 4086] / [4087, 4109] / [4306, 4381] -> -0.35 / 3.91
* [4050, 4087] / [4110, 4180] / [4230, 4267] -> -4.68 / 3.92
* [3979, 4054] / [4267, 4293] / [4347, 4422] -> 3.10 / 4.2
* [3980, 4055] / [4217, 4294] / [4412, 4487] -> 7.33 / 4.28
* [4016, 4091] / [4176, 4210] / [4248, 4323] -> -2.45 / 3.8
